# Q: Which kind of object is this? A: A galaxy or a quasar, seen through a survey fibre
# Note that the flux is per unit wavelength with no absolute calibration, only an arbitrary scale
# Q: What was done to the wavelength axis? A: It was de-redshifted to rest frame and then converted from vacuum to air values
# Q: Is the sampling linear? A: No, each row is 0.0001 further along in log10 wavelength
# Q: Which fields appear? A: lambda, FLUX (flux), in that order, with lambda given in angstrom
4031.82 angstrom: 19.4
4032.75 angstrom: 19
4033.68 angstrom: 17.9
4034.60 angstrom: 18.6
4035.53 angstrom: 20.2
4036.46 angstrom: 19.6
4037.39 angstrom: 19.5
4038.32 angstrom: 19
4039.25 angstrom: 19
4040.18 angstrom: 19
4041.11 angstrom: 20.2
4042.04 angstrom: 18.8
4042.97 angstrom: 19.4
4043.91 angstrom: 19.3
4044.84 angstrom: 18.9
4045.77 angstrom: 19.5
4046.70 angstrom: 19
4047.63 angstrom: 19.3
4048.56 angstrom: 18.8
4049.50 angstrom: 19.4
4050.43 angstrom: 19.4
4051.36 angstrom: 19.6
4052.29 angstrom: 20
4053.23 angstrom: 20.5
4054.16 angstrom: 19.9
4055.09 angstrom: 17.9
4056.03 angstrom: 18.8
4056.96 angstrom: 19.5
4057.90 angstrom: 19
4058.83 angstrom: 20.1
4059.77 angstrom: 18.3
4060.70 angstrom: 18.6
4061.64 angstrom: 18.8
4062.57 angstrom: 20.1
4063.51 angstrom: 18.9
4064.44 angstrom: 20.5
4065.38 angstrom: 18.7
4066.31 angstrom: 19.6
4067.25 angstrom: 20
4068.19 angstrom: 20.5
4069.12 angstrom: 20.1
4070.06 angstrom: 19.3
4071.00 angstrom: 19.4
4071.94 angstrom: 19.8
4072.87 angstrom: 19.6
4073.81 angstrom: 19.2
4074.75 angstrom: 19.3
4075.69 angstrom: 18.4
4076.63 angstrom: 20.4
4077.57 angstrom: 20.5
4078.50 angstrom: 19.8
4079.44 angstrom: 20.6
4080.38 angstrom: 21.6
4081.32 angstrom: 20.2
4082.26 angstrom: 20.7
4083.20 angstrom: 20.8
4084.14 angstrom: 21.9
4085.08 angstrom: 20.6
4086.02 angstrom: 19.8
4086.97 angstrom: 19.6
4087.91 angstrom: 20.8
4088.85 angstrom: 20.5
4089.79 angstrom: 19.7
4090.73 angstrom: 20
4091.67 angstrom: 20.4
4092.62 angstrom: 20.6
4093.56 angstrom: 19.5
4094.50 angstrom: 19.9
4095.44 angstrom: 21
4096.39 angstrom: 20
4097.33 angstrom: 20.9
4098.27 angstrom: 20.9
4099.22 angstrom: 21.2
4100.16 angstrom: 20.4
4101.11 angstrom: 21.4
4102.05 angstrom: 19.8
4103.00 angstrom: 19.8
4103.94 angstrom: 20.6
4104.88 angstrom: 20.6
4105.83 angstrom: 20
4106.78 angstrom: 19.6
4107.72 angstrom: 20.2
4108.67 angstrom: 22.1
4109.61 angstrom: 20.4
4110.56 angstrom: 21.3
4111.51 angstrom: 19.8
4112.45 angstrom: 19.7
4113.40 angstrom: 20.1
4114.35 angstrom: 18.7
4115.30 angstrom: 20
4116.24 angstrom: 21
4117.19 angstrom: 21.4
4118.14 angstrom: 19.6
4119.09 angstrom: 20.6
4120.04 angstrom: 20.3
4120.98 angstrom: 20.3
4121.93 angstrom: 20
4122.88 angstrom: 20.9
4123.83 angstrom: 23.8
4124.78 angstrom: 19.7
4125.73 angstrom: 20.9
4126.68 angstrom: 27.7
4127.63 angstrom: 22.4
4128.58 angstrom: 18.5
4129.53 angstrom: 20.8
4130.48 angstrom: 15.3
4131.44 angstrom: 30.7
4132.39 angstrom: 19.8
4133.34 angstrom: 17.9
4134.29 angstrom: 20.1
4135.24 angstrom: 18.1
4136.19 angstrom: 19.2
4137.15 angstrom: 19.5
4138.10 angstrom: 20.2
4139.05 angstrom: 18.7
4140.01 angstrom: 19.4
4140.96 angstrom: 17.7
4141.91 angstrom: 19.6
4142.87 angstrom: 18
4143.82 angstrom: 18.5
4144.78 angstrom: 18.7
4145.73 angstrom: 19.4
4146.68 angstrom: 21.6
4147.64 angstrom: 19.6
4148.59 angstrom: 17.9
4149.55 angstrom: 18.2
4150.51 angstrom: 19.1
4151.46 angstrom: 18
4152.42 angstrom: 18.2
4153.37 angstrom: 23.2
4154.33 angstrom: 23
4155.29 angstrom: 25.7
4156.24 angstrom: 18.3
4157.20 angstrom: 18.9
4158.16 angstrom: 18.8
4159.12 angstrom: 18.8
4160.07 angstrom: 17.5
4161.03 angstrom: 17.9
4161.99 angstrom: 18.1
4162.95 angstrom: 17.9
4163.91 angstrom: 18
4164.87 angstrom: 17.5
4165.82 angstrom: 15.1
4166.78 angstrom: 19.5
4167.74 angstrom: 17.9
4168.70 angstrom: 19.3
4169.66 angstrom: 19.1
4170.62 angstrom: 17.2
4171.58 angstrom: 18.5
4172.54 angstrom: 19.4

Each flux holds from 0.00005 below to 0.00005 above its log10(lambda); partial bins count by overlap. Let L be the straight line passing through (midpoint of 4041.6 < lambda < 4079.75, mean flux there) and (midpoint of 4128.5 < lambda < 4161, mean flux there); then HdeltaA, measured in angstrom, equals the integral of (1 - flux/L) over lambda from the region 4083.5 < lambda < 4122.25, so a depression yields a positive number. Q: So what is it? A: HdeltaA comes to -1.7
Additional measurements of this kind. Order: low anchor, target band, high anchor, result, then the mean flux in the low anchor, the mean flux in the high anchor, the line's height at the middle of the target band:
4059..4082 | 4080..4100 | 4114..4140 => -0.5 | 19.7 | 20.6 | 20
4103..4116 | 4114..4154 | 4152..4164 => -0.3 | 20.2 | 19.6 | 19.9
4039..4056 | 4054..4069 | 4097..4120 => 0.2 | 19.3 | 20.4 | 19.6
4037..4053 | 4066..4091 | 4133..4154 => -1.1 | 19.3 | 19.2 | 19.3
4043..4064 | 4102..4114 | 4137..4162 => -0.6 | 19.3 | 19.4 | 19.3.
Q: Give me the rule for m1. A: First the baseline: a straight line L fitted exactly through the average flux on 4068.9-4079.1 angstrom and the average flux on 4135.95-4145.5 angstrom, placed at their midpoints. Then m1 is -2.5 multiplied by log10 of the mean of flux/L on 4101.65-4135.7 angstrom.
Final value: -0.08 mag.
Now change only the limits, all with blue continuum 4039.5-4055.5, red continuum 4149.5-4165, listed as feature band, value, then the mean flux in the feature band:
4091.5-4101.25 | -0.07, 20.5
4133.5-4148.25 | 0.01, 19.2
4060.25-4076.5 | -0.01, 19.5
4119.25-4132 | -0.12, 21.6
